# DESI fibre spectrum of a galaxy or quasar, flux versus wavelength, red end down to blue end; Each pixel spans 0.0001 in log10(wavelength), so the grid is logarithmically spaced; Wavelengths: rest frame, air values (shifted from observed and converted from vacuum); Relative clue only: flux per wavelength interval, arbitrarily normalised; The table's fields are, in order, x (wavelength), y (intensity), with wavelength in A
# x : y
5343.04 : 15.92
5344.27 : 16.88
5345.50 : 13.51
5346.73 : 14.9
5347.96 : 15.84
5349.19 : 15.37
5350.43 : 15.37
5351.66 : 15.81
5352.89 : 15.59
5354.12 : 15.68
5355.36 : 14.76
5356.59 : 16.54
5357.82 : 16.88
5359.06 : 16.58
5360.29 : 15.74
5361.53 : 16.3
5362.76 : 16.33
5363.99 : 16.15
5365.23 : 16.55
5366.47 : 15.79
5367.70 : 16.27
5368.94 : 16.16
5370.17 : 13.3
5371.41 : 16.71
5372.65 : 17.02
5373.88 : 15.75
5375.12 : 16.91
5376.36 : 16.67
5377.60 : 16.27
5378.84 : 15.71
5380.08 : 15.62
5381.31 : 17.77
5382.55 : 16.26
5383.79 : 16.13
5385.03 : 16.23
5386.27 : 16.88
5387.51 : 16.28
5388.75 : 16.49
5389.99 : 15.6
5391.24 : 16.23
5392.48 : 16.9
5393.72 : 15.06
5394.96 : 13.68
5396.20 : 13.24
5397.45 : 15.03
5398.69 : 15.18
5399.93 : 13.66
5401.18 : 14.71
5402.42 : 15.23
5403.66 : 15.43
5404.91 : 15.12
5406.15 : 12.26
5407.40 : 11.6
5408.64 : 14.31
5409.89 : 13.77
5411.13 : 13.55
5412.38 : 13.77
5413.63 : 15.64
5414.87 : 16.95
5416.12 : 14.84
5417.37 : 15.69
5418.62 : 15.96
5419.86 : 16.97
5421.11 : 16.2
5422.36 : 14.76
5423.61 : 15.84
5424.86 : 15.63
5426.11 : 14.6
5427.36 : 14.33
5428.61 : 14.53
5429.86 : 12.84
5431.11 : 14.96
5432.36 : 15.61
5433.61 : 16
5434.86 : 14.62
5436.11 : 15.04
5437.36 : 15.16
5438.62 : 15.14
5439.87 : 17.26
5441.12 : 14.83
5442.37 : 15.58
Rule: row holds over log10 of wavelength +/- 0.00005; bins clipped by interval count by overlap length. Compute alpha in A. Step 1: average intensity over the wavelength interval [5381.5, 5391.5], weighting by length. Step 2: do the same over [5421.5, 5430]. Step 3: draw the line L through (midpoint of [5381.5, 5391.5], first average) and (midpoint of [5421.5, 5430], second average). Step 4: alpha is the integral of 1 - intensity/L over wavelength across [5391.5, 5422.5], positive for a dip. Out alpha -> 1.40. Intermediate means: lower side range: 16.3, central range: 14.8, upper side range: 14.8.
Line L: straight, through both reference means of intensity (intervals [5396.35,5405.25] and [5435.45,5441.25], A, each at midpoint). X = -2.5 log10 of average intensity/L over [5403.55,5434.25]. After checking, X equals 0.02 mag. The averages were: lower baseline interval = 14.8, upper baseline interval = 15.5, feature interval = 14.8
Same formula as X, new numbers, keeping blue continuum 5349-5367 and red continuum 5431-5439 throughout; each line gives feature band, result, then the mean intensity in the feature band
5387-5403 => 0.03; 15.2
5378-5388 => -0.04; 16.4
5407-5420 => 0.05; 14.8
